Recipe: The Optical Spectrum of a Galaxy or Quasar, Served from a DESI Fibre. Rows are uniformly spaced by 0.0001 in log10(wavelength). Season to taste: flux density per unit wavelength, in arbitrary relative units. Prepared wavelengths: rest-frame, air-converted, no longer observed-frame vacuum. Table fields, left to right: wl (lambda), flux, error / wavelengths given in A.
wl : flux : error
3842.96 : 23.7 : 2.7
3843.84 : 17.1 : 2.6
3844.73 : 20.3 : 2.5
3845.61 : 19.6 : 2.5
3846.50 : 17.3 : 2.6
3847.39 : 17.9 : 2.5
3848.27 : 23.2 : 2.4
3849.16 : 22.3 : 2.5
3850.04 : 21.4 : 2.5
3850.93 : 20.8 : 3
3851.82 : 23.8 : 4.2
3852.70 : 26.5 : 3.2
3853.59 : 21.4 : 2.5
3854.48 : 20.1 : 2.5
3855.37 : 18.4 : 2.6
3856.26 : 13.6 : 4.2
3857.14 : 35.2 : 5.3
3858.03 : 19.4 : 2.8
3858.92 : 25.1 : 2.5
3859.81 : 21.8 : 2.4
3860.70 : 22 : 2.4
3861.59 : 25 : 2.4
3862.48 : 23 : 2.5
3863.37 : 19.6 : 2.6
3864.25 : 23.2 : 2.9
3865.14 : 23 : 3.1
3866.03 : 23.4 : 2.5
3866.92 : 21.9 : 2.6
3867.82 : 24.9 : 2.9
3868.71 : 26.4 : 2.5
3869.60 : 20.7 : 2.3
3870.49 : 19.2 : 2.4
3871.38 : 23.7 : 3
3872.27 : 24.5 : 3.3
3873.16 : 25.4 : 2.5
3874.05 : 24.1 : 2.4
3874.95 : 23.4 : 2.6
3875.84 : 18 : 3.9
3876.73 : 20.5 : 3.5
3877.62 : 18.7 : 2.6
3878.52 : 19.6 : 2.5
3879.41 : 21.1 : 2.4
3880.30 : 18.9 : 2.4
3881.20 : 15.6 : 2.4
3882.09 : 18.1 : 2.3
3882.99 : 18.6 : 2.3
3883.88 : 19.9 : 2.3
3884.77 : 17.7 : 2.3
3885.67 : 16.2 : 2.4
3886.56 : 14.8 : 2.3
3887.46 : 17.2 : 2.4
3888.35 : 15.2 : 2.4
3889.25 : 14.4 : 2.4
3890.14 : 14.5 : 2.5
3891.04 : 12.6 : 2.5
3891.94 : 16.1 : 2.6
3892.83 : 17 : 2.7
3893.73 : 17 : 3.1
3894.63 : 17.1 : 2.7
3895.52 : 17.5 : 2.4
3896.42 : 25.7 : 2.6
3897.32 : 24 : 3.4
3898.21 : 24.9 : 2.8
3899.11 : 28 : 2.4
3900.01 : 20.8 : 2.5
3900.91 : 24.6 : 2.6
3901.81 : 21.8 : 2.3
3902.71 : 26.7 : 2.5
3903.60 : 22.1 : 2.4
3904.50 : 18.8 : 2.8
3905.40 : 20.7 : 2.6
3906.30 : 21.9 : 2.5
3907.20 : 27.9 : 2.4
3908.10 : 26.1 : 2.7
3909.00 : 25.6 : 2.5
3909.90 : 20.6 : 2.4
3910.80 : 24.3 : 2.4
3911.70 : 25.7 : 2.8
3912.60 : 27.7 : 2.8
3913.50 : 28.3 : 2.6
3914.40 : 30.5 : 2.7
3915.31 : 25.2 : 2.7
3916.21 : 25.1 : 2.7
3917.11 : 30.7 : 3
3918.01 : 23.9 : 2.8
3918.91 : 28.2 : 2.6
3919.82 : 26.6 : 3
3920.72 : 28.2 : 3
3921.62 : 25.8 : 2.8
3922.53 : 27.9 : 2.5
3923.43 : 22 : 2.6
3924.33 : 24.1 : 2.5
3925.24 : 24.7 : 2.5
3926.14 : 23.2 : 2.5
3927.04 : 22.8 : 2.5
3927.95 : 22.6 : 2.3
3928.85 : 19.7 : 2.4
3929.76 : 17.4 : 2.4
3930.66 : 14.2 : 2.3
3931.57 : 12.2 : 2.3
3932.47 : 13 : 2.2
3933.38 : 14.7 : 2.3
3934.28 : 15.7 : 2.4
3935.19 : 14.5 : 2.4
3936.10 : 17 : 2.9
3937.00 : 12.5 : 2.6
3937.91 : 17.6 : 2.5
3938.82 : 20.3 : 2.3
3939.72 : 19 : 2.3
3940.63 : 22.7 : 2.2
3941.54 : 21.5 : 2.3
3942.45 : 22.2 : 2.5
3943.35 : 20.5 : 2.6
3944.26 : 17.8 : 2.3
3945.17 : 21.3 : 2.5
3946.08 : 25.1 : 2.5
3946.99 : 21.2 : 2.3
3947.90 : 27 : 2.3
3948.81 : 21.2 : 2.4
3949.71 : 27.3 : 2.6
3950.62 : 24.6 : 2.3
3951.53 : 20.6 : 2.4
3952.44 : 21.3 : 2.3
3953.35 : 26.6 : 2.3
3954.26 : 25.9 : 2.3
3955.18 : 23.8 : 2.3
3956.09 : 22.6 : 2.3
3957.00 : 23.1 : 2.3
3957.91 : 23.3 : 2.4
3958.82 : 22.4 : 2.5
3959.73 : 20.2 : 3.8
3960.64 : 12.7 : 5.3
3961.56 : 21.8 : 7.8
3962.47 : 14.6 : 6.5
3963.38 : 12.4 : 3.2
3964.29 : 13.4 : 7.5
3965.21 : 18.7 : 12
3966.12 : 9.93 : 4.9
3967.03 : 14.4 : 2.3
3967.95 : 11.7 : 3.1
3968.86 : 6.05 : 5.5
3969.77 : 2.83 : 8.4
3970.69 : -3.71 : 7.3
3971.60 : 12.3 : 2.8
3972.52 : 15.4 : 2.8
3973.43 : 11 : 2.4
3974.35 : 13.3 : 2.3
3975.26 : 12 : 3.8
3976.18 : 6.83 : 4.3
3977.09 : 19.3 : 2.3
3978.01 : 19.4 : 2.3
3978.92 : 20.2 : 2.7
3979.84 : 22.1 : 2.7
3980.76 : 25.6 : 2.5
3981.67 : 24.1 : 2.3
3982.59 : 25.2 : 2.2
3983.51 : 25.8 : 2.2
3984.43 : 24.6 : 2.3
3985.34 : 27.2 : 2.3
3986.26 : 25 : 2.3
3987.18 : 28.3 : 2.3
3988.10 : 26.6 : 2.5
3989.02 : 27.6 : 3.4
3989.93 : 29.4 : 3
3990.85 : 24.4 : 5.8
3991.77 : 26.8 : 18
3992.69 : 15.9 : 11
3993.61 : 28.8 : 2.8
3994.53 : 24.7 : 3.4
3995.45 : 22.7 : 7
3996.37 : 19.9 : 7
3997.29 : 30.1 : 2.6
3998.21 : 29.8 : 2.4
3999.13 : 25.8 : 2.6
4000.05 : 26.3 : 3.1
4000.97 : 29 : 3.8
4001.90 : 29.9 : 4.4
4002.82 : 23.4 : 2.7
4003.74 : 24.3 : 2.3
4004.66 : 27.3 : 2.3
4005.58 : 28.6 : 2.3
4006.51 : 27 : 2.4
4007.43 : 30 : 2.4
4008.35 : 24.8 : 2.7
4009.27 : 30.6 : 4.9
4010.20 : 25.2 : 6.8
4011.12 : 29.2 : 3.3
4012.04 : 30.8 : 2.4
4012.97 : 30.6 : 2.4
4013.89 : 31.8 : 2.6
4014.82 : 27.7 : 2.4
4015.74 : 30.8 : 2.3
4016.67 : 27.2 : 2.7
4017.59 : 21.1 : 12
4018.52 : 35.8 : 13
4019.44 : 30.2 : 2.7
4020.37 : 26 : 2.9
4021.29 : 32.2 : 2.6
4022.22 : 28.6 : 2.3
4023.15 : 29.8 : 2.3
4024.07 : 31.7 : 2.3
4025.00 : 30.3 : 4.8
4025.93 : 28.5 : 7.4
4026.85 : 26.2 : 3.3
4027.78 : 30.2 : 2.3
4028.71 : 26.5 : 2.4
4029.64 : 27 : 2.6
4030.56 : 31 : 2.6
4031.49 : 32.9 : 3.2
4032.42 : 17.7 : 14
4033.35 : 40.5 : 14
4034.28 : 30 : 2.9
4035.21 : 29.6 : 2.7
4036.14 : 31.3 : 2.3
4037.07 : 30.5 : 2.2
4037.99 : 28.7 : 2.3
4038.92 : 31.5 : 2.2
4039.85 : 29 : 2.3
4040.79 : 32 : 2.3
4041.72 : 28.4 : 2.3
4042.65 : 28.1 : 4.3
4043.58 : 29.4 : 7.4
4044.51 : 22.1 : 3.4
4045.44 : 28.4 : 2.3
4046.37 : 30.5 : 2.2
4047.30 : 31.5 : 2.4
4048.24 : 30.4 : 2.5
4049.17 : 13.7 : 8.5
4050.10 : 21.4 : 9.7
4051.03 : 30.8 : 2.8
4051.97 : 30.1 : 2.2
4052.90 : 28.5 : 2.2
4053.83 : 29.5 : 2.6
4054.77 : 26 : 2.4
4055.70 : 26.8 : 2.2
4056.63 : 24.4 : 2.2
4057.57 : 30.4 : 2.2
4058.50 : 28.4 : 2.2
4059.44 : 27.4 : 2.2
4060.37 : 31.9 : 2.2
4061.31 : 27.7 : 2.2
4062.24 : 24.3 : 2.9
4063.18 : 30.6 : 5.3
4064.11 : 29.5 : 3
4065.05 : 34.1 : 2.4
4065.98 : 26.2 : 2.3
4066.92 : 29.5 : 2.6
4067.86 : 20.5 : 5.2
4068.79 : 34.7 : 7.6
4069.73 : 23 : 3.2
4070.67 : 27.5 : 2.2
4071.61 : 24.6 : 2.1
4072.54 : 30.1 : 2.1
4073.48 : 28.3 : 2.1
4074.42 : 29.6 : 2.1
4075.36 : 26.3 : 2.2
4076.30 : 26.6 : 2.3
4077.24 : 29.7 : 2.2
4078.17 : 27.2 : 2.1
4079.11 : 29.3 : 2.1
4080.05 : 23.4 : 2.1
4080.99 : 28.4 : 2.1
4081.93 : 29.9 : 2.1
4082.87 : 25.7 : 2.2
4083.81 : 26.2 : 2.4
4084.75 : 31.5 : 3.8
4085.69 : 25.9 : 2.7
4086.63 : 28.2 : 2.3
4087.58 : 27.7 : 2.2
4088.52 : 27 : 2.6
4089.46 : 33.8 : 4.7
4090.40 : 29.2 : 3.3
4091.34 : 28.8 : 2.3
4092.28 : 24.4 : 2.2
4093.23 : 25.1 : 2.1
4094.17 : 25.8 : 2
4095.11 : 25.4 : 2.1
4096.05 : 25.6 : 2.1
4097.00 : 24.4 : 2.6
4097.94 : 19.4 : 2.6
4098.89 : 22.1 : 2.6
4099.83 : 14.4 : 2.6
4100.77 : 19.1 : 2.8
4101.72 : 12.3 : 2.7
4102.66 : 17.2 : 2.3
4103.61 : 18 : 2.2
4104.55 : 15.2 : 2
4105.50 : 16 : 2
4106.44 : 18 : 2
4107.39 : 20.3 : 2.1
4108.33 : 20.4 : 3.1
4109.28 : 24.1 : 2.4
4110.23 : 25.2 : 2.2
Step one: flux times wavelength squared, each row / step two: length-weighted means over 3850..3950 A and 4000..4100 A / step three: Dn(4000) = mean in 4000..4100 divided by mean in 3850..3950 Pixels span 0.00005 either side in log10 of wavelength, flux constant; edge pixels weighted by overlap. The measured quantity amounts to 1.40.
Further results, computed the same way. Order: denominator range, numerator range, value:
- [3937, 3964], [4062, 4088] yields 1.40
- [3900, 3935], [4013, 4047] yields 1.34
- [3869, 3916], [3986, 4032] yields 1.39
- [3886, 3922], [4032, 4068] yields 1.35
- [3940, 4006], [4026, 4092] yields 1.40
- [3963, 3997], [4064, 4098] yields 1.54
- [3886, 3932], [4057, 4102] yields 1.31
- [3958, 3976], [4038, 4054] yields 2.27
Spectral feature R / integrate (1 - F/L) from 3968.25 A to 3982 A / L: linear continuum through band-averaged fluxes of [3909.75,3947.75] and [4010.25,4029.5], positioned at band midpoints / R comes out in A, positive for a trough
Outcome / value 6.5 A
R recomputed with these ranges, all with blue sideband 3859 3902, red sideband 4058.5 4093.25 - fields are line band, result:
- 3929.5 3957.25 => 3.4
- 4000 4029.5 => -3.3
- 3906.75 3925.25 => -3.7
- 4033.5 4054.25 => -1.5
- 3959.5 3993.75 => 8.7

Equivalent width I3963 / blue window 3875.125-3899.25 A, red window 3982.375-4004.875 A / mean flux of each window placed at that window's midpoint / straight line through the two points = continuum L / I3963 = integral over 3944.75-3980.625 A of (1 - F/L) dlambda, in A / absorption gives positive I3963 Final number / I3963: 9.1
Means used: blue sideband 18.4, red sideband 25.9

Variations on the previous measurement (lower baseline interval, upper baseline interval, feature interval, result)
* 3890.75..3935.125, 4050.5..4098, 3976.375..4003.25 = 0.04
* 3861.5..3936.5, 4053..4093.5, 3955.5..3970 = 4.80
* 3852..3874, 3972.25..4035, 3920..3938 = 3.48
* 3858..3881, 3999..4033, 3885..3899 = 3.18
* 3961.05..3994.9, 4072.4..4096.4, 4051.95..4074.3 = -1.97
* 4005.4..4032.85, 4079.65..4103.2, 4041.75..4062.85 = -0.39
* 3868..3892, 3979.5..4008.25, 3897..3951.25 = -2.00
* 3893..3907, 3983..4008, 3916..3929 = -1.17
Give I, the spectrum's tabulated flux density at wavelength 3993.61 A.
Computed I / 28.8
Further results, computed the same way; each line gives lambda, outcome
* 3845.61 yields 19.6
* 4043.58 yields 29.4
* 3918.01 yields 23.9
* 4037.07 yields 30.5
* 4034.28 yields 30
